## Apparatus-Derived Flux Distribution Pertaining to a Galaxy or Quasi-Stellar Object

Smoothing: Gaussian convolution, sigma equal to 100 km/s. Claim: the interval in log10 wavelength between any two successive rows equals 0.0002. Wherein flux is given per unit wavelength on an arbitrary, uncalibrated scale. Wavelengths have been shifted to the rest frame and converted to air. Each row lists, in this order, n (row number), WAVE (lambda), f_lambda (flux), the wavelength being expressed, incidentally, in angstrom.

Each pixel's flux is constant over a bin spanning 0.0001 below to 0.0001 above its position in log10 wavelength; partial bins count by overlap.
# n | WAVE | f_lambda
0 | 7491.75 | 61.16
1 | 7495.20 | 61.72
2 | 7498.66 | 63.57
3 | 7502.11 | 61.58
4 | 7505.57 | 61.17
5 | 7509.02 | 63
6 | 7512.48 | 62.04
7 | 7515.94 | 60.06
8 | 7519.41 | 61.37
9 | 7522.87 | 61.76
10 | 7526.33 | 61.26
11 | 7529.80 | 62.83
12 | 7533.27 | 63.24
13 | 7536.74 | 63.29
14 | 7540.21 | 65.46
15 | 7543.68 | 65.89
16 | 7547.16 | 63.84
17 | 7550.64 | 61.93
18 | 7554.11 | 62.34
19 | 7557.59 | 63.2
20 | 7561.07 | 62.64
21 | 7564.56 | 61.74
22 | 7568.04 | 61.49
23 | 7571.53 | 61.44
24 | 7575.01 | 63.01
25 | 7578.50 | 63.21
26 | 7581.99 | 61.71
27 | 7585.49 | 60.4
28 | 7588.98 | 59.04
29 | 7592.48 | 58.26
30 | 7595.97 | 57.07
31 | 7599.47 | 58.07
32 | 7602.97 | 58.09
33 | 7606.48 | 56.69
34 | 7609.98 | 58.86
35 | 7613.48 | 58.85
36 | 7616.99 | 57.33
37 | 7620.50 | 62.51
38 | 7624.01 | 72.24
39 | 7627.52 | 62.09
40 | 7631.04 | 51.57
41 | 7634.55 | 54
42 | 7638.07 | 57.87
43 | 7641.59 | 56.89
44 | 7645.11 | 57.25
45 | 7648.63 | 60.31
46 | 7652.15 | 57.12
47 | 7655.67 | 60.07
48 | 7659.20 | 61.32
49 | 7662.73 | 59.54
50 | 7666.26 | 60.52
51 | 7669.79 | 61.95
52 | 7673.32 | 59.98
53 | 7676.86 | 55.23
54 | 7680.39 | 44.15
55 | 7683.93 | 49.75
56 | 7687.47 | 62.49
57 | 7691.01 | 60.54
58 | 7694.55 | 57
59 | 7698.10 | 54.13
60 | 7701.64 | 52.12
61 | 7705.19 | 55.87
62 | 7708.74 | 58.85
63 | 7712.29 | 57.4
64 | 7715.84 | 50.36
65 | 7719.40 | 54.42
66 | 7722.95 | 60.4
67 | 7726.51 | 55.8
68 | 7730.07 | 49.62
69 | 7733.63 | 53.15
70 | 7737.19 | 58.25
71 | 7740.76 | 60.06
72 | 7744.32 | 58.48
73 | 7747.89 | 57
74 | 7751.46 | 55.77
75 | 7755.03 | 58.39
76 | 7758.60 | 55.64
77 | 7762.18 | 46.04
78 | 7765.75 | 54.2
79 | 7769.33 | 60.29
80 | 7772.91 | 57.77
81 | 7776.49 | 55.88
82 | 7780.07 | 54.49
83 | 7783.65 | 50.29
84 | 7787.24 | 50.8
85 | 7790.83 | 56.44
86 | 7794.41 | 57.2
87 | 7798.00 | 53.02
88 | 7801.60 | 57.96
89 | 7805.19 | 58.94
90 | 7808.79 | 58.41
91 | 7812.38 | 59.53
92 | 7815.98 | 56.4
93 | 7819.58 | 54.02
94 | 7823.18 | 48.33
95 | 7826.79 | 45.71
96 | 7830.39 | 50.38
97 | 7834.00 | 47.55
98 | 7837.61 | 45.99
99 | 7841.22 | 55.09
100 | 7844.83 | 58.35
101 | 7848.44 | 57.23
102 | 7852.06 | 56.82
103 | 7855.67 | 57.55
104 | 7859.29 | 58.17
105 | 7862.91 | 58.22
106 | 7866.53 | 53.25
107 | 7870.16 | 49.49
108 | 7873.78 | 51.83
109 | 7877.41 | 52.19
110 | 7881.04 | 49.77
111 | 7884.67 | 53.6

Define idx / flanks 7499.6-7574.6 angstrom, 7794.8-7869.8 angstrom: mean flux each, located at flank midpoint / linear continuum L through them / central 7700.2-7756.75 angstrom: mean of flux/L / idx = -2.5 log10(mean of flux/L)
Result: 0.025 mag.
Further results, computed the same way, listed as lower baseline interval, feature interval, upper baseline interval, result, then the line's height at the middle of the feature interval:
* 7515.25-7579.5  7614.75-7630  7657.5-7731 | -0.06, 59.4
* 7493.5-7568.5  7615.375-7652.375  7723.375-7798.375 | 0.00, 59.3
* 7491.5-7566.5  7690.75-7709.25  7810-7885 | 0.03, 57.6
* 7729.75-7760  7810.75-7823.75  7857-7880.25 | 0.00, 54.9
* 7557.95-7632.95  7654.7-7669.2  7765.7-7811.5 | -0.03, 58.8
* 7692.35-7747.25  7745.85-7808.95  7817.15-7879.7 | -0.02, 54.5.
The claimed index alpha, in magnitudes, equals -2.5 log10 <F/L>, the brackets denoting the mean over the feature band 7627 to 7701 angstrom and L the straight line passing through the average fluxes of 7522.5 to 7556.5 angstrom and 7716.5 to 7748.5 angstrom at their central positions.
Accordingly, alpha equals 0.028 mag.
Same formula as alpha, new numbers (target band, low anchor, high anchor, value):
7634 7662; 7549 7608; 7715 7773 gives 0.00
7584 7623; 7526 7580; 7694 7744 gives 0.03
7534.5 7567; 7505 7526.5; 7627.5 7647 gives -0.06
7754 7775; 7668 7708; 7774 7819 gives 0.01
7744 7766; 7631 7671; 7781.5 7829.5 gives 0.02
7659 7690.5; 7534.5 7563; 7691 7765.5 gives 0.01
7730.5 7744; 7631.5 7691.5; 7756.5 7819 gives -0.01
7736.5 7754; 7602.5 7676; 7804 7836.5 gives -0.04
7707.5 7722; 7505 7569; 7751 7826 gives 0.04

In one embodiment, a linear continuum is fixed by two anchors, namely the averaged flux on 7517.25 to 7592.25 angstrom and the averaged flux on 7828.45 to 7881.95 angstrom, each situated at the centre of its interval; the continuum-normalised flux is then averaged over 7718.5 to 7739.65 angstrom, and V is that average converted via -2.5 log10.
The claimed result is 0.03 mag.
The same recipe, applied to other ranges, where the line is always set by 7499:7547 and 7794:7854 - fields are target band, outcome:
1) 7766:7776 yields -0.04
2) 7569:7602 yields 0.01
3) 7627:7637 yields 0.08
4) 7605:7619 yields 0.04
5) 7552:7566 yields -0.02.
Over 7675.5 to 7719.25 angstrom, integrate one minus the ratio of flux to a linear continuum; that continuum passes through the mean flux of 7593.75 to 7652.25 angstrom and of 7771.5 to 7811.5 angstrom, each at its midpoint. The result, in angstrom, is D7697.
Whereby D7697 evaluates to 1.9 angstrom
